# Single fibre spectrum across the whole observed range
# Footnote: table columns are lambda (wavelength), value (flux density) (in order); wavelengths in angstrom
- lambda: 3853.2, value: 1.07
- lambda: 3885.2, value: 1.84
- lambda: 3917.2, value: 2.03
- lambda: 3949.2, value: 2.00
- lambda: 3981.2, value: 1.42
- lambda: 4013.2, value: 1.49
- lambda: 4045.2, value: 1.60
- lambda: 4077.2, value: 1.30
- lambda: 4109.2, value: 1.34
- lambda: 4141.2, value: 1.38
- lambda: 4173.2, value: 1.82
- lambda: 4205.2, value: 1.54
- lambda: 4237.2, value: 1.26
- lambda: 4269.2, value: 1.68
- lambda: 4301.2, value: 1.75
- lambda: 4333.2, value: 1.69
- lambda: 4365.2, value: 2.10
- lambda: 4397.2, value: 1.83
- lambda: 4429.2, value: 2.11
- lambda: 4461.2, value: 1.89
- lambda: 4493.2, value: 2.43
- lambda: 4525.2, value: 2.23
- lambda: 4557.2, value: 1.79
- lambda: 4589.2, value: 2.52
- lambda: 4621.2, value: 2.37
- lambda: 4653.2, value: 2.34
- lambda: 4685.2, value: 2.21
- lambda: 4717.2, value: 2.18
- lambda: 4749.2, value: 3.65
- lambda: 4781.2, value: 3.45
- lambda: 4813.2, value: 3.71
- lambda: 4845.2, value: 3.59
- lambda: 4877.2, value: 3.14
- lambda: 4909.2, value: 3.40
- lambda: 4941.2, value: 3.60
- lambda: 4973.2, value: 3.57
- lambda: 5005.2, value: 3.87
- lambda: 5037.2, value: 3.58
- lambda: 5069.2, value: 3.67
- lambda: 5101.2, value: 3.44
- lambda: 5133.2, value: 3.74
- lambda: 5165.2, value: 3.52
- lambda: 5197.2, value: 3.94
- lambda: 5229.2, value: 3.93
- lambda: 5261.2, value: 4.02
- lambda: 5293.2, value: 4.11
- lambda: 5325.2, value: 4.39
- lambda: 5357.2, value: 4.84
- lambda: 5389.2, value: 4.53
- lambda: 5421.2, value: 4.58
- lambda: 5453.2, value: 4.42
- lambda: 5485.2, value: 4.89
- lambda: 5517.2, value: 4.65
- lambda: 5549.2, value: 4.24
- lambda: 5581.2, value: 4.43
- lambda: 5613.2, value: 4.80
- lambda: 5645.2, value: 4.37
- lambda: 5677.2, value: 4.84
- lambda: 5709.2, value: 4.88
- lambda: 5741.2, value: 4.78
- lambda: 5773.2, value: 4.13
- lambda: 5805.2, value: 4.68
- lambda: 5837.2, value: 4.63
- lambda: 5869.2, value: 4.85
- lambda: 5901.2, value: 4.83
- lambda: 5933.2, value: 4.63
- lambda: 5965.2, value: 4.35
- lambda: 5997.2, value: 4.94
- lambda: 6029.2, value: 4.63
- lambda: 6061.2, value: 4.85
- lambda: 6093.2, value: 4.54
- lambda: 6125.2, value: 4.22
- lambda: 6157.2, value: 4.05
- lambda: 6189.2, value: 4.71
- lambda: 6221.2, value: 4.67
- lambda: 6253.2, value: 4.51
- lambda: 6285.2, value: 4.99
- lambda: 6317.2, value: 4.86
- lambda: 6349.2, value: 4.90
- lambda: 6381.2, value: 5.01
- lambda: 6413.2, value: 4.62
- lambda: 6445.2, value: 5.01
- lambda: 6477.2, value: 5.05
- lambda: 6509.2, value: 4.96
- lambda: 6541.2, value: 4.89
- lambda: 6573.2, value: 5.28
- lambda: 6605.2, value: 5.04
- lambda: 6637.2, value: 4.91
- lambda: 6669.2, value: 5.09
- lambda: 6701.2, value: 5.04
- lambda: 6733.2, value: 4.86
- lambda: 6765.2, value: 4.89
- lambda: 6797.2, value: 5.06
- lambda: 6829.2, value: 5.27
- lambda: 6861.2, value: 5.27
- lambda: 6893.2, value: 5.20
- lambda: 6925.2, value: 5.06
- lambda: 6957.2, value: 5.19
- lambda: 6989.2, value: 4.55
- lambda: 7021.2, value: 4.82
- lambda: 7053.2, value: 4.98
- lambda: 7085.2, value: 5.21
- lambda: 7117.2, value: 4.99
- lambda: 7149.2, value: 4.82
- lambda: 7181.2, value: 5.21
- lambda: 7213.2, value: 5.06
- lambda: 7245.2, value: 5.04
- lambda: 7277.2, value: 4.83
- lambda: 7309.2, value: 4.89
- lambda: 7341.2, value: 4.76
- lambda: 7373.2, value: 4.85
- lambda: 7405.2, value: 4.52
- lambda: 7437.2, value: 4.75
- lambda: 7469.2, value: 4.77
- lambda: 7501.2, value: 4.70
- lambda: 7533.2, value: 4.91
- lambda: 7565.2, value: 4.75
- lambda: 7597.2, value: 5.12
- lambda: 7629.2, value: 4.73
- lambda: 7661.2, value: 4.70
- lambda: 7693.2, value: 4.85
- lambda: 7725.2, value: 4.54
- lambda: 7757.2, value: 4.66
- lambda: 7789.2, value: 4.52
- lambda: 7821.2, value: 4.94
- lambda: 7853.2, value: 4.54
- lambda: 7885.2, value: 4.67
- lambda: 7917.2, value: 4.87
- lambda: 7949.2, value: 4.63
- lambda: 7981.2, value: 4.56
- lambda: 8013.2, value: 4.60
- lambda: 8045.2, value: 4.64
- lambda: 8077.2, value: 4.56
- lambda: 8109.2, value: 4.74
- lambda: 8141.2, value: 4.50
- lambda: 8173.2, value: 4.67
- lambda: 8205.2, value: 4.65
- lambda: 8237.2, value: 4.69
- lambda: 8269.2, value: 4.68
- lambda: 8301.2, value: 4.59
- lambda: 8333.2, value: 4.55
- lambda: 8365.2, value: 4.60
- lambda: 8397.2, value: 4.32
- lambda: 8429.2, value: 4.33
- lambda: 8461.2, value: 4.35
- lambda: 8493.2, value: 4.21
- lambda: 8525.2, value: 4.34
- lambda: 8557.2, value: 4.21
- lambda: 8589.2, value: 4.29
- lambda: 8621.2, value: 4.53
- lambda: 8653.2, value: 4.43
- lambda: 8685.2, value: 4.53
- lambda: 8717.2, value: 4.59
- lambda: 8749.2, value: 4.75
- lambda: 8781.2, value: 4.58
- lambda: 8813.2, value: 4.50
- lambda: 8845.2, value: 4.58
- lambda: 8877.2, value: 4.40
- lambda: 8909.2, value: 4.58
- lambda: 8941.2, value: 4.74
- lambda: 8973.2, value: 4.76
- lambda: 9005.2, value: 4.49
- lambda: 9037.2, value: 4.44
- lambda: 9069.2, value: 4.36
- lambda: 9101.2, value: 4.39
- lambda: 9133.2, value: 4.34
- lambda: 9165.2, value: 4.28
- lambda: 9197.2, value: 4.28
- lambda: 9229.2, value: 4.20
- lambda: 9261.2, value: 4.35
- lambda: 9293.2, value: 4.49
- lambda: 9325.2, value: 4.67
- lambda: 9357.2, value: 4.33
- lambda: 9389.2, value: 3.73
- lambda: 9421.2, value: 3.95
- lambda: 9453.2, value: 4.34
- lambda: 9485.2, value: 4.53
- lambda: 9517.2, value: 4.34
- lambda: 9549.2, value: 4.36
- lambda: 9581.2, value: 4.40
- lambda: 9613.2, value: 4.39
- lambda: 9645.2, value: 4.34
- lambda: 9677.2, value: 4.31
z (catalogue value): 0.188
